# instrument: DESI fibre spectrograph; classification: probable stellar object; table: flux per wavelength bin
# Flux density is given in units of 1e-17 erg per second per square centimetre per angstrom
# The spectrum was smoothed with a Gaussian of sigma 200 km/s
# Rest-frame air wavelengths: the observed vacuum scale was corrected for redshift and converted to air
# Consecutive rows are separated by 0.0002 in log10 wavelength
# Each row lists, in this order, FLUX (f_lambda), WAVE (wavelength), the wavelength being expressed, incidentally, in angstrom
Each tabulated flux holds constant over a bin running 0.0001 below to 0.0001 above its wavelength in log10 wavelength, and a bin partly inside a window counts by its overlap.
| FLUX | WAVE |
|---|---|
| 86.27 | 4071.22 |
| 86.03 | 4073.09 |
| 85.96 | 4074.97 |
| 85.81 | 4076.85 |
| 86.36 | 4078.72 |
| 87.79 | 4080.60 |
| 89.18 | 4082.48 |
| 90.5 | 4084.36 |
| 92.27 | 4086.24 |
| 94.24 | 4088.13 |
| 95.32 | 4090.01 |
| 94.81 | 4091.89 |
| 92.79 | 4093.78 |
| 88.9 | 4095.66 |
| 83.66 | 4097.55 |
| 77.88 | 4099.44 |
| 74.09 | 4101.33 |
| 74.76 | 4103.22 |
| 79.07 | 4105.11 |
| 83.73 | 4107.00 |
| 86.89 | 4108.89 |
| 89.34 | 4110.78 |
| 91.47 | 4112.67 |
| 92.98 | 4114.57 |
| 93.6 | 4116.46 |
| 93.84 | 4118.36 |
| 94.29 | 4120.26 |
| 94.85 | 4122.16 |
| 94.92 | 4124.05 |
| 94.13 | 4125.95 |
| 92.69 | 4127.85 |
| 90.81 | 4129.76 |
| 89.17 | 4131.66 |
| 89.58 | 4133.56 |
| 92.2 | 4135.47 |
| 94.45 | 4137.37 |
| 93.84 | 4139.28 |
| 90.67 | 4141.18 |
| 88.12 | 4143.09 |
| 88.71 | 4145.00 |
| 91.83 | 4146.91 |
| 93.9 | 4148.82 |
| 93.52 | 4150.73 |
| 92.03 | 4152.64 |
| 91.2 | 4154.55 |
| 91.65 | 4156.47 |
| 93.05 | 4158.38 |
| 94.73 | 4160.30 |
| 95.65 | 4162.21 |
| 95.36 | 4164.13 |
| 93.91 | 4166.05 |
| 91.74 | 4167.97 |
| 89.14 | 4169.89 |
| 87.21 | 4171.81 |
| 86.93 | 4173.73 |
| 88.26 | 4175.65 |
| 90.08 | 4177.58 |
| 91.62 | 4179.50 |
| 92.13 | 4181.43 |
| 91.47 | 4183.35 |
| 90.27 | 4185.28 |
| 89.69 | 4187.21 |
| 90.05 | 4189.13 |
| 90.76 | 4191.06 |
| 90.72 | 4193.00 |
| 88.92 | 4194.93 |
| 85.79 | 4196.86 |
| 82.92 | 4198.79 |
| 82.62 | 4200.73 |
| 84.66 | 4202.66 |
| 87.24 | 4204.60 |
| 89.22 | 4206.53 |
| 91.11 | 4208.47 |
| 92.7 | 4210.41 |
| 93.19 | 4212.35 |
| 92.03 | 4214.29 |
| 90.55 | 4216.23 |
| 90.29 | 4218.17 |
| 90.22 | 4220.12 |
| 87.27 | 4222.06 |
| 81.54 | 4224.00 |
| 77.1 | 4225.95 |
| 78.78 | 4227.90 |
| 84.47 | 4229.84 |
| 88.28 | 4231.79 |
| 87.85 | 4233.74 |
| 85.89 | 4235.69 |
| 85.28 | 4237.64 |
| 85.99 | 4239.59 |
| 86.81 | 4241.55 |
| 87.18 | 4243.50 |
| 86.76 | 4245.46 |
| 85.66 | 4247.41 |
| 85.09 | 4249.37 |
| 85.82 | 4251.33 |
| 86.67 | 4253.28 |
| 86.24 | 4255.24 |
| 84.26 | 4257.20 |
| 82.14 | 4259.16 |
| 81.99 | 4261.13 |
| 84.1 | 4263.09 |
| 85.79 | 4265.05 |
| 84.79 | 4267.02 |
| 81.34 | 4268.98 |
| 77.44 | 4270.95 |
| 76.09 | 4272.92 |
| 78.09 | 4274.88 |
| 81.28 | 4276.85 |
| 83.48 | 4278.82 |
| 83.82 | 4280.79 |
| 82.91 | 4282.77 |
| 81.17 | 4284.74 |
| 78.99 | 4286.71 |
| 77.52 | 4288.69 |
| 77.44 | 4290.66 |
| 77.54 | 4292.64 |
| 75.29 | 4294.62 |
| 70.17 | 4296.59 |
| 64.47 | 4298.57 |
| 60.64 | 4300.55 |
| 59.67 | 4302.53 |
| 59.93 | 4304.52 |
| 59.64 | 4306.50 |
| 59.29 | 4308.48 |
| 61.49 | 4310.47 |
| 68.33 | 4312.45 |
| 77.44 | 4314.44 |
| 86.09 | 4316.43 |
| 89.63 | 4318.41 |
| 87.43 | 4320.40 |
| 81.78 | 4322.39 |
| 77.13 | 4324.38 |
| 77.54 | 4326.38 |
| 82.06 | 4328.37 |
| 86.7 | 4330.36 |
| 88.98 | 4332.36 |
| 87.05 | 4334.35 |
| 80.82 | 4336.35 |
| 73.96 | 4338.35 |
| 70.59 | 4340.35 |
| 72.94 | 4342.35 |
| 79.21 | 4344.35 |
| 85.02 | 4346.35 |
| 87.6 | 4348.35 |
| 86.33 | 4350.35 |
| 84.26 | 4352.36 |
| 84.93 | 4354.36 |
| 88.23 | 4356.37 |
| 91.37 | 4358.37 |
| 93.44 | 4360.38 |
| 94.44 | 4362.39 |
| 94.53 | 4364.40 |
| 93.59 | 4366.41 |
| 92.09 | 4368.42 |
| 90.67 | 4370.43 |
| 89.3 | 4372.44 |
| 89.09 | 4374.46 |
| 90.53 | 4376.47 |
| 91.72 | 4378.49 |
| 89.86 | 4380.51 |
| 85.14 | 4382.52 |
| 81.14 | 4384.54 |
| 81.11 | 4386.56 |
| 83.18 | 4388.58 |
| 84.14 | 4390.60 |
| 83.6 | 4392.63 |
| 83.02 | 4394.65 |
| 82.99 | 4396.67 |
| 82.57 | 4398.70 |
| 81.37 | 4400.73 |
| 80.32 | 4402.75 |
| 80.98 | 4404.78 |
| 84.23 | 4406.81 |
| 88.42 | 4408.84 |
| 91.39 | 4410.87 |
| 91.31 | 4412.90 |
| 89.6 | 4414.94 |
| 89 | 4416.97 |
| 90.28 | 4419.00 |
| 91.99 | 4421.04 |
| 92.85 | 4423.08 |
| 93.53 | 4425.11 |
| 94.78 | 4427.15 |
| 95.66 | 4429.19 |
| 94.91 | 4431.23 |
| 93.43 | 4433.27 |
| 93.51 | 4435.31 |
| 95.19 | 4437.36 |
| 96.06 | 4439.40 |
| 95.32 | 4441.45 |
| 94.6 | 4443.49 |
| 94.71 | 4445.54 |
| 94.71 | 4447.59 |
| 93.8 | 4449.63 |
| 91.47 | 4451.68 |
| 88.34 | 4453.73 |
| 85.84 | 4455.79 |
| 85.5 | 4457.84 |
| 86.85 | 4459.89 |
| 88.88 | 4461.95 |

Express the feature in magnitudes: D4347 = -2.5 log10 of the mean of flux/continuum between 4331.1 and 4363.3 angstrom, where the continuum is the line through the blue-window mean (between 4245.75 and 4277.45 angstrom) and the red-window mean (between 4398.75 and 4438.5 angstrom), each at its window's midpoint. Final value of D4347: 0.03 mag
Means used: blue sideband 83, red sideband 90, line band 84.3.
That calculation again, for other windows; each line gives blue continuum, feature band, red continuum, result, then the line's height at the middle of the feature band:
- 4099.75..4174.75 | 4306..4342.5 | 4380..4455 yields 0.16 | 89.6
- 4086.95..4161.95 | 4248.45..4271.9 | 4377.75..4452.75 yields 0.07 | 89.8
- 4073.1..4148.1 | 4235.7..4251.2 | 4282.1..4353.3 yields -0.06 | 81.1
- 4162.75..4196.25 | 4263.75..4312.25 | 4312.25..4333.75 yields 0.15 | 84.6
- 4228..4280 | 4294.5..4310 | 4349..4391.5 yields 0.34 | 85.9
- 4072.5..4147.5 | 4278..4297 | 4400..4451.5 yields 0.15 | 90.5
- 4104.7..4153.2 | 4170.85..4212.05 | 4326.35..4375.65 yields 0.01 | 89.8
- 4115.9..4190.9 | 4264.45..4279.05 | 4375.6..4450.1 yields 0.12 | 90.6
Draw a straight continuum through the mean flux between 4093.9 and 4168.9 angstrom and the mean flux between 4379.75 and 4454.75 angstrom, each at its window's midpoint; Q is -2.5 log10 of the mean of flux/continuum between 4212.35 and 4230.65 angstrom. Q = 0.05 mag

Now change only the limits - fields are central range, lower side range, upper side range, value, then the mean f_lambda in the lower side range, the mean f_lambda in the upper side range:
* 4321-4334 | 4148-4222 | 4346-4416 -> 0.068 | 90.4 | 87.2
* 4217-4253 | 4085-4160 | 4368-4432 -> 0.044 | 90.2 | 87.8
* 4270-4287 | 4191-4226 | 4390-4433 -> 0.098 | 88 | 88.1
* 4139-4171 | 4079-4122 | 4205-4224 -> -0.036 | 88.3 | 90.2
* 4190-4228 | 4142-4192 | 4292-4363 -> 0.003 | 91.3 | 78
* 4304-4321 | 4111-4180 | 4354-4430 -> 0.234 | 92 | 88.3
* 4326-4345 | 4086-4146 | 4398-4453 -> 0.134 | 89.6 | 91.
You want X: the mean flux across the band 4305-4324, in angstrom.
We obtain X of 74.3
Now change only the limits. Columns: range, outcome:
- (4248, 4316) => 76.6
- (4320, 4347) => 80.6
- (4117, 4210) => 90.9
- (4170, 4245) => 87.8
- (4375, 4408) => 84.2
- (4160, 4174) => 92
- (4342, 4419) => 86.8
